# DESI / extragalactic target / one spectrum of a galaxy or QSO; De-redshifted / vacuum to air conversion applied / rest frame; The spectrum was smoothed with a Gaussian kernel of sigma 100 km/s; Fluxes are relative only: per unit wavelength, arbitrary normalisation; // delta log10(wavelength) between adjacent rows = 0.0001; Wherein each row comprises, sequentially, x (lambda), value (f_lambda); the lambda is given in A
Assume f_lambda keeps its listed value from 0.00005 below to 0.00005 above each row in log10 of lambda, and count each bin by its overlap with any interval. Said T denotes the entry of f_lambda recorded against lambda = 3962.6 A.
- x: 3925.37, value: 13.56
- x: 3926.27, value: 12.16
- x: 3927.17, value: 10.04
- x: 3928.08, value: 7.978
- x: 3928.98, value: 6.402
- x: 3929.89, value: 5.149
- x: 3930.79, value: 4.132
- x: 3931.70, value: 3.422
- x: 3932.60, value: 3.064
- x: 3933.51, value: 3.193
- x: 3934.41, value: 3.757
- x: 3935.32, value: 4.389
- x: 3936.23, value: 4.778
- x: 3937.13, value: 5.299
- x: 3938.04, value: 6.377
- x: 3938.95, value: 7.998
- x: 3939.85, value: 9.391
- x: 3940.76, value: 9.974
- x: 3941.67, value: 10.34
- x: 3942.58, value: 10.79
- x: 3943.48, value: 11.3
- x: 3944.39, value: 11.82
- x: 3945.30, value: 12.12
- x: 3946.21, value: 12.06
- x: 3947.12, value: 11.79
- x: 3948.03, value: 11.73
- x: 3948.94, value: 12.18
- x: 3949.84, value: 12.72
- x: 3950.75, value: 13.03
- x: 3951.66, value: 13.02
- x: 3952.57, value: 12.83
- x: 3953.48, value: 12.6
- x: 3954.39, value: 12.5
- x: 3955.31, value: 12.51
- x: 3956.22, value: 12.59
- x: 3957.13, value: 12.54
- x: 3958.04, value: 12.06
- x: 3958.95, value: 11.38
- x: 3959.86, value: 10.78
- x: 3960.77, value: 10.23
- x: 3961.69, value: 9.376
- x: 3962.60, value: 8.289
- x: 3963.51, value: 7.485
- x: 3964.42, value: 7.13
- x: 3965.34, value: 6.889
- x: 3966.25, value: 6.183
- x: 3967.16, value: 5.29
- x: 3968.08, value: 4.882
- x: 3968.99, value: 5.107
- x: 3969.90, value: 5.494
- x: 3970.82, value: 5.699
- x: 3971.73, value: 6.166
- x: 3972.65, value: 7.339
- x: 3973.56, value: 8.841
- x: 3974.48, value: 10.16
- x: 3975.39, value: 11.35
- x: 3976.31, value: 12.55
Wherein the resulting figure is 8.289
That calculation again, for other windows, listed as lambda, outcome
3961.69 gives 9.376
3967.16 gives 5.29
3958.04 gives 12.06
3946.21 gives 12.06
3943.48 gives 11.3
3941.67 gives 10.34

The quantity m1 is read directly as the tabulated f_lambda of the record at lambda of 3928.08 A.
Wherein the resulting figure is 7.978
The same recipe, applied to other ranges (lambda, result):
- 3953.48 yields 12.6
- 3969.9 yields 5.494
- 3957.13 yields 12.54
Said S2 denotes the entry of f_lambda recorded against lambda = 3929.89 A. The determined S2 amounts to 5.149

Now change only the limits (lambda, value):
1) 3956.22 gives 12.59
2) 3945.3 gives 12.12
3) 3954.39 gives 12.5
